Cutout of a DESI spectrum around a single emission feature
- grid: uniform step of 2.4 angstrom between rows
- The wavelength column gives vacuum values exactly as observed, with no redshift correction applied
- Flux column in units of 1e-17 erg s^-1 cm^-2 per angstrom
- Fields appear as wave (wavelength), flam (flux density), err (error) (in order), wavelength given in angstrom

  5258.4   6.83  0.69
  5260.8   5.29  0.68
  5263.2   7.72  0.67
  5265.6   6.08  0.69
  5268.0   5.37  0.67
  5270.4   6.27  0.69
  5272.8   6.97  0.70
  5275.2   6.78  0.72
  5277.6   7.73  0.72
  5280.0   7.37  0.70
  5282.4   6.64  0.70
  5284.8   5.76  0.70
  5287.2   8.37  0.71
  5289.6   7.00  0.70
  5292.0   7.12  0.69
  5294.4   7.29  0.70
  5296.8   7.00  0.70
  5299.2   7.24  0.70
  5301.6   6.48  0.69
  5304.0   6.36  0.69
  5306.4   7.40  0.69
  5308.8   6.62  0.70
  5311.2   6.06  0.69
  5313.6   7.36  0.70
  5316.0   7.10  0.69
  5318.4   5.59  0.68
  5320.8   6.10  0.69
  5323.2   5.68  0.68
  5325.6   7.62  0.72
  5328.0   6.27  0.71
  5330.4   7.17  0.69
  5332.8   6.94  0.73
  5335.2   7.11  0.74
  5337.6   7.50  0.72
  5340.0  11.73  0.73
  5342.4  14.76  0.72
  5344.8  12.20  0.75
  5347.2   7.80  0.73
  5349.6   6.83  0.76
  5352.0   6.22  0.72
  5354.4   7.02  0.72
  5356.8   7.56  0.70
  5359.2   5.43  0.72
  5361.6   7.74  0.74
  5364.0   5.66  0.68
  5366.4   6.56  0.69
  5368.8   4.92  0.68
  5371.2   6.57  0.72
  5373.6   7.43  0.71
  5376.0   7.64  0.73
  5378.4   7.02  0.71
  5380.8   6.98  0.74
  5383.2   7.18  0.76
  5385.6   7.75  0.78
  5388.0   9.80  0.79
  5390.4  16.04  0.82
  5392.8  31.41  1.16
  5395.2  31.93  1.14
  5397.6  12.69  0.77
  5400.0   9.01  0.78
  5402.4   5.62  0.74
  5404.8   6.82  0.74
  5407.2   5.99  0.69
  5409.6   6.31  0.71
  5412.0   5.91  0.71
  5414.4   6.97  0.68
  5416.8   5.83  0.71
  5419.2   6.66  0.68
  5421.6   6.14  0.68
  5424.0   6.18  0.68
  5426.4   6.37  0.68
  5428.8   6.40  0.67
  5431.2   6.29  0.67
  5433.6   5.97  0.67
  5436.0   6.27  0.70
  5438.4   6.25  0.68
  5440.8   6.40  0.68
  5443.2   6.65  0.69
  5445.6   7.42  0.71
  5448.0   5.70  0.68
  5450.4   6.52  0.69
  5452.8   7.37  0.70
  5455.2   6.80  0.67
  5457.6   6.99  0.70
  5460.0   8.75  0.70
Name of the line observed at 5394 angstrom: [O III] 5007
